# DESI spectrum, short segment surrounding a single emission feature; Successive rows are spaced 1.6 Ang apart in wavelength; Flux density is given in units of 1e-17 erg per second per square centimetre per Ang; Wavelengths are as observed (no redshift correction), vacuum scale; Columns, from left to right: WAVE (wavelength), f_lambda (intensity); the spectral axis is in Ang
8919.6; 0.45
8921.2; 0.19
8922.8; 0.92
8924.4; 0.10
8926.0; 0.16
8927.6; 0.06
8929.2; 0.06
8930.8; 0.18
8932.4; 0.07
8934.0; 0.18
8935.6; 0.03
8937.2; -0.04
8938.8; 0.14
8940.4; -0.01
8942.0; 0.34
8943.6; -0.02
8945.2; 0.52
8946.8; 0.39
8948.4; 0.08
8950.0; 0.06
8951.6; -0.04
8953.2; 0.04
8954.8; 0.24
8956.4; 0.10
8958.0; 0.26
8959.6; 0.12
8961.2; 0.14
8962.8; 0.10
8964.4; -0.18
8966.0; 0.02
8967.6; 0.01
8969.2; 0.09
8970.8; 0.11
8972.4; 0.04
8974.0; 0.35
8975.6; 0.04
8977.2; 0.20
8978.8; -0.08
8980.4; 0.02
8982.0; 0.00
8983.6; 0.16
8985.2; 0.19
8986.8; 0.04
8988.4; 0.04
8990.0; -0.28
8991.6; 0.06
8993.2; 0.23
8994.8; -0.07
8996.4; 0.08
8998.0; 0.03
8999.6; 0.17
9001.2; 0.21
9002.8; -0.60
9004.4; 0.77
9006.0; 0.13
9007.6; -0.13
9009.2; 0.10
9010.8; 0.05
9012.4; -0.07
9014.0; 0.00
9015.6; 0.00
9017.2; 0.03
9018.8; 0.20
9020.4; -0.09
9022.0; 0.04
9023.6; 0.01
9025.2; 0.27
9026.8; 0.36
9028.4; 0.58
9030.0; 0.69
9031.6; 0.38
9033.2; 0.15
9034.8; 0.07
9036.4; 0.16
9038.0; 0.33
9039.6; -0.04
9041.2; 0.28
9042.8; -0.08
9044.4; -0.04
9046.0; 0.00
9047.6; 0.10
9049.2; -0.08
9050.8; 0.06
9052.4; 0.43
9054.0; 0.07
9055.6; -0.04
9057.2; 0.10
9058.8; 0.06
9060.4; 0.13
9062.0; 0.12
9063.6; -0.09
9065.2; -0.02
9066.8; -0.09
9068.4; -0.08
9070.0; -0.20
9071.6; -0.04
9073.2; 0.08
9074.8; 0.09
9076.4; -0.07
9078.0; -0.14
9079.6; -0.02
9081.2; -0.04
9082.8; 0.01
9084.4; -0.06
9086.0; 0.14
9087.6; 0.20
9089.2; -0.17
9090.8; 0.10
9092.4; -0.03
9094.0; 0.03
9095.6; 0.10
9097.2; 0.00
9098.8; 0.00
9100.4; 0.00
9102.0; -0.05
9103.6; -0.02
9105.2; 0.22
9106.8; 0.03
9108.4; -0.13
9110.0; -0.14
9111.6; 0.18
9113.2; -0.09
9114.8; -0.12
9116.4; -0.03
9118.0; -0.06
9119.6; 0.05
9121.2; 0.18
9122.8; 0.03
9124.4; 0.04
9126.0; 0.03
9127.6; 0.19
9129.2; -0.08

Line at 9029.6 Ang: H-gamma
